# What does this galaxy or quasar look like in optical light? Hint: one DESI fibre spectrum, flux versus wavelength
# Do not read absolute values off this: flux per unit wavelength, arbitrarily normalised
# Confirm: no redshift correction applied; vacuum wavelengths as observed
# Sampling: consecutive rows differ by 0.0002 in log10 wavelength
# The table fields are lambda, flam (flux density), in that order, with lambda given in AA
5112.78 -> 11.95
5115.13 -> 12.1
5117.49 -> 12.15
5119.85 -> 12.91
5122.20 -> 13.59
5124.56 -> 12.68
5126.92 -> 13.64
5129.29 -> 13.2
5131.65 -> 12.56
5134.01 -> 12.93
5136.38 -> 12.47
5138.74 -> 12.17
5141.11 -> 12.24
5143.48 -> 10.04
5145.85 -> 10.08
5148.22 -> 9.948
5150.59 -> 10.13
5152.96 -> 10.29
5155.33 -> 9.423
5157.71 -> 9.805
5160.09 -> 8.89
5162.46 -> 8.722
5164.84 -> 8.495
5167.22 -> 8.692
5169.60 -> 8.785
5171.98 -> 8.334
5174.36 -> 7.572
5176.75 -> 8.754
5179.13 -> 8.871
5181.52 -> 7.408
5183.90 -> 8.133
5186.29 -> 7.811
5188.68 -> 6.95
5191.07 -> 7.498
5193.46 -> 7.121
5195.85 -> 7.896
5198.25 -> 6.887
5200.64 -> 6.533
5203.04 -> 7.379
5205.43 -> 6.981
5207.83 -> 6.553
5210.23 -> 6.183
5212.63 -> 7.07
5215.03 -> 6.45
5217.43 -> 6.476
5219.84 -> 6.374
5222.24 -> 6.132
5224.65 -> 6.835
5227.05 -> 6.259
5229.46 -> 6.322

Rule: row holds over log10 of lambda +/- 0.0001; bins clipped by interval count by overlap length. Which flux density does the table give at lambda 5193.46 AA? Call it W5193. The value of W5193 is 7.121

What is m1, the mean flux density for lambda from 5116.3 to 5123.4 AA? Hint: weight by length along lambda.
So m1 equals 12.9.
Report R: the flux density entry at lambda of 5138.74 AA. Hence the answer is 12.17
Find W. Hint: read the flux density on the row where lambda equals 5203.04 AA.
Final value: 7.379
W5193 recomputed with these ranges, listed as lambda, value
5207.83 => 6.553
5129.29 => 13.2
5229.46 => 6.322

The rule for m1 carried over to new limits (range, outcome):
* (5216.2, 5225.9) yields 6.45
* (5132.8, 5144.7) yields 12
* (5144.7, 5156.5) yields 9.98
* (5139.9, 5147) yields 10.8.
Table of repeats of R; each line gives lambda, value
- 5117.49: 12.15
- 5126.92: 13.64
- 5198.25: 6.887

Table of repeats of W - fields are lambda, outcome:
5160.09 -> 8.89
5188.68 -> 6.95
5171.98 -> 8.334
